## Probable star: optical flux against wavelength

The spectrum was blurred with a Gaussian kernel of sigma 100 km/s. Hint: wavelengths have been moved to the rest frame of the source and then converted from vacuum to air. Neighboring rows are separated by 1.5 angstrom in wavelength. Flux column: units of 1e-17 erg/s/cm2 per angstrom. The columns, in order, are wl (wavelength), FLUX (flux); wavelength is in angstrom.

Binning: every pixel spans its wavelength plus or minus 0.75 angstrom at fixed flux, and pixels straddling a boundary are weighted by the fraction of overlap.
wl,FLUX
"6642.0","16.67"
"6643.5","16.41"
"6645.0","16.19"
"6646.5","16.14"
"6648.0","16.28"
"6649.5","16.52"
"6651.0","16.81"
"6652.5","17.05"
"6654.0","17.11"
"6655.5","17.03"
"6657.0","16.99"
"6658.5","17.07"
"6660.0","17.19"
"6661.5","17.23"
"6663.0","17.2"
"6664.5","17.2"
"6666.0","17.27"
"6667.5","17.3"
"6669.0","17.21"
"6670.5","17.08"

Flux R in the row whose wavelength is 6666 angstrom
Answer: 17.27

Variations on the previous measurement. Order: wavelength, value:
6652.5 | 17.05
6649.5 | 16.52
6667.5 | 17.3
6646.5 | 16.14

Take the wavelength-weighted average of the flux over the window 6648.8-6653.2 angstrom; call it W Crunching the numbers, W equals 16.8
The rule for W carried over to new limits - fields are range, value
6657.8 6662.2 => 17.2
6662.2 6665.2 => 17.2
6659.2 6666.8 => 17.2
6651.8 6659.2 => 17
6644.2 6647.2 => 16.2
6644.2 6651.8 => 16.4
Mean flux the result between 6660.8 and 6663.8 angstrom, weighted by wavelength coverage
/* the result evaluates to 17.2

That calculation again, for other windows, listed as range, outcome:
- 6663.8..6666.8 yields 17.2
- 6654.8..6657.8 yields 17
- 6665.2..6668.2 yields 17.3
